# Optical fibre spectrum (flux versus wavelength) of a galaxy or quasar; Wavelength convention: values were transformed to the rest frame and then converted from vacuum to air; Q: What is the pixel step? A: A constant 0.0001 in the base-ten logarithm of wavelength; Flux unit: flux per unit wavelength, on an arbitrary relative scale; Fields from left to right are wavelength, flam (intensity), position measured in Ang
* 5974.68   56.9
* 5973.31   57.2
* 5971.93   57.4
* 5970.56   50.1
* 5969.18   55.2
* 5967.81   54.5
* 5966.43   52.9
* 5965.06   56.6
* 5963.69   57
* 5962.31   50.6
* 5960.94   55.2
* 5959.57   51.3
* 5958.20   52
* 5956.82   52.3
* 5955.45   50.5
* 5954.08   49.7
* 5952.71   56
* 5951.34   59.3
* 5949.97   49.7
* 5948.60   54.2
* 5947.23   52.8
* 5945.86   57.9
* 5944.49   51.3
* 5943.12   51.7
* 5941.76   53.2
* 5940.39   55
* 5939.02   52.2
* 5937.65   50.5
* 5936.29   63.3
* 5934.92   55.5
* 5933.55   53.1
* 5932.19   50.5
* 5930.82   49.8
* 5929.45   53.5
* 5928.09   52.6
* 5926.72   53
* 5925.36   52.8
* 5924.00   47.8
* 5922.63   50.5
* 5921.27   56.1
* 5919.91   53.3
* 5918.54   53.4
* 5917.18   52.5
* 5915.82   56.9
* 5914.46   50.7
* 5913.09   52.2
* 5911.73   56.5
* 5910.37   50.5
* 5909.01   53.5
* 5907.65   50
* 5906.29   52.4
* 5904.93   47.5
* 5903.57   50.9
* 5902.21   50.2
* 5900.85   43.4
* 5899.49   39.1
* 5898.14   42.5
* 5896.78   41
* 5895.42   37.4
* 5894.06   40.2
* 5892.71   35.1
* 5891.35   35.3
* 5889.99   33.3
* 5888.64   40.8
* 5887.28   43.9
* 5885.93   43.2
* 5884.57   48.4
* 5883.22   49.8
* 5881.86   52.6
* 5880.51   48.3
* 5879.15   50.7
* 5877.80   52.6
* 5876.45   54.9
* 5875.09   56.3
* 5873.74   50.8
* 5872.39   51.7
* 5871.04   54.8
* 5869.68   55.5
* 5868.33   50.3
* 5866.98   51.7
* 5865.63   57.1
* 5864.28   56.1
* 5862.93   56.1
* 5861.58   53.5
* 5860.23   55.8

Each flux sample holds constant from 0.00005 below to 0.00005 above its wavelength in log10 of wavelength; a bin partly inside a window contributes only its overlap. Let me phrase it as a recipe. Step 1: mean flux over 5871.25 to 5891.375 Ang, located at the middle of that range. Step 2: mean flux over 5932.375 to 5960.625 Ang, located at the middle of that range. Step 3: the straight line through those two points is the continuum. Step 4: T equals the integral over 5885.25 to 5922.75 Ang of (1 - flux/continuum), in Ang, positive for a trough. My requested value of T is 2.4 Ang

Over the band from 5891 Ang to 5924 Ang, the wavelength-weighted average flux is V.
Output 48.1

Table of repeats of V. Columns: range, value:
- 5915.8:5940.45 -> 53.1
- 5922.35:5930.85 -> 51.6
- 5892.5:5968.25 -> 51.4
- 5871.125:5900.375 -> 45.3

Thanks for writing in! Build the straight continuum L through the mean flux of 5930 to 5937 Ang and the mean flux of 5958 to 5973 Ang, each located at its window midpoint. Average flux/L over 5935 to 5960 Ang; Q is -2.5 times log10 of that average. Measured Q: 0.01 mag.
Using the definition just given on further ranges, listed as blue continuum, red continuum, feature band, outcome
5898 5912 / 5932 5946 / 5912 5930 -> -0.03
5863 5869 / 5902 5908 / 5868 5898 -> 0.13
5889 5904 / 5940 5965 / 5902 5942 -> -0.14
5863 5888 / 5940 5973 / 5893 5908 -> 0.17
